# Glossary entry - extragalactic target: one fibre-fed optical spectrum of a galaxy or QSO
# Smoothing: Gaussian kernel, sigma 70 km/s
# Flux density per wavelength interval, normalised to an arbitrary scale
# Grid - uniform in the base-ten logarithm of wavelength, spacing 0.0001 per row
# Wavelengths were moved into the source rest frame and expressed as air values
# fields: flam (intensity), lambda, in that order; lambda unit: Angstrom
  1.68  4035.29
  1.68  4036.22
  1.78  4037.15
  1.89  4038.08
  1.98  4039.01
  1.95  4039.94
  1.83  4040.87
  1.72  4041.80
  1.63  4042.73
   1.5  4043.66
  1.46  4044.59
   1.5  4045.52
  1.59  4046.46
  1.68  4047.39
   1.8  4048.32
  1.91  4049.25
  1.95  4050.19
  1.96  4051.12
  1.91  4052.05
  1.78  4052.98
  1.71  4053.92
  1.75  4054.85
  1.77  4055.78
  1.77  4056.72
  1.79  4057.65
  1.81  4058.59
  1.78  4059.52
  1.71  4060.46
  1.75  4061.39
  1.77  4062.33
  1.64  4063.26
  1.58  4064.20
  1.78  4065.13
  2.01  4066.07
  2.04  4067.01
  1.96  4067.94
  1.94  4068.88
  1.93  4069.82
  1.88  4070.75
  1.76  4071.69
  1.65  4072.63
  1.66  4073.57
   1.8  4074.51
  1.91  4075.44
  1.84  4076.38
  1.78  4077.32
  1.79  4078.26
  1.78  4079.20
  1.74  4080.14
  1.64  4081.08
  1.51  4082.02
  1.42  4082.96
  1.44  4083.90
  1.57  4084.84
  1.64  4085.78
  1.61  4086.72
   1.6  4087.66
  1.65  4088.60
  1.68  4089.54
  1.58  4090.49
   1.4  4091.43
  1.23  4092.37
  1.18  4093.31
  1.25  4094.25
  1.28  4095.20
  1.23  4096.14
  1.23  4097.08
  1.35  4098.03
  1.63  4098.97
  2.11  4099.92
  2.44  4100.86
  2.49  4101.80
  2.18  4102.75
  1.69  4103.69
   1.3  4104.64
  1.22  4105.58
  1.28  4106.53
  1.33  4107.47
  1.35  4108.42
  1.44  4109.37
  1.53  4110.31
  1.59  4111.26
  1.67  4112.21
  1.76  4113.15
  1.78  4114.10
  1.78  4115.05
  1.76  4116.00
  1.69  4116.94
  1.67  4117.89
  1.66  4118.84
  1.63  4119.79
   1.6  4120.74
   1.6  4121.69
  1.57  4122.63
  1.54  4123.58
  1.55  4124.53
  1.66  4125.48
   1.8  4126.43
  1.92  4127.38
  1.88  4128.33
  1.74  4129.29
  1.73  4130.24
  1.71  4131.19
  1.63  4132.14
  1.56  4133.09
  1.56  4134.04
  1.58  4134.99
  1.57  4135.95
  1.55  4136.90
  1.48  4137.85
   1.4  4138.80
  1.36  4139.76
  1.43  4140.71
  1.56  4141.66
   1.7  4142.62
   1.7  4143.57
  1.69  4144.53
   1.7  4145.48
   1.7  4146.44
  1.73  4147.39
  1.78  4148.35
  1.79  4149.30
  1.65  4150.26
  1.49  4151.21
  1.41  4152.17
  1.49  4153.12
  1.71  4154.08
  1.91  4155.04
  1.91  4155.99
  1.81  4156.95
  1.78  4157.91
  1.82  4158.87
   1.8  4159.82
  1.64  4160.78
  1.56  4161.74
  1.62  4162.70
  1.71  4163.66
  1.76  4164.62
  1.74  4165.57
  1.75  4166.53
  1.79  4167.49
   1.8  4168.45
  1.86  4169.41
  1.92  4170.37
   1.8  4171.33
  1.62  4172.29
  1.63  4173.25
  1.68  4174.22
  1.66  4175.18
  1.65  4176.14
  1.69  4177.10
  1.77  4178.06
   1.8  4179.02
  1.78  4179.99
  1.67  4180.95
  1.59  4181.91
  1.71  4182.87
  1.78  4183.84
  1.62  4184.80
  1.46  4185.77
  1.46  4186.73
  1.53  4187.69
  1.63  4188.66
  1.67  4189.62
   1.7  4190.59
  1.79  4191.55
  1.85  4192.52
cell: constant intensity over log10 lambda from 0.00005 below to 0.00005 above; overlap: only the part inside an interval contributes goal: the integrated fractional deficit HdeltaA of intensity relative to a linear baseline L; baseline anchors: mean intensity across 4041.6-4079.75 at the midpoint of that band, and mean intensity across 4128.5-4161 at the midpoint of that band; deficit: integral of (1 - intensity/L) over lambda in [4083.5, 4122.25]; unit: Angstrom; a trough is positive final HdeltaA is 2.8 Angstrom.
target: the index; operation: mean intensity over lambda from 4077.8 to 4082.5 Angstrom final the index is 1.69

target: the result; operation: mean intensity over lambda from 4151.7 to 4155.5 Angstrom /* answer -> 1.63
